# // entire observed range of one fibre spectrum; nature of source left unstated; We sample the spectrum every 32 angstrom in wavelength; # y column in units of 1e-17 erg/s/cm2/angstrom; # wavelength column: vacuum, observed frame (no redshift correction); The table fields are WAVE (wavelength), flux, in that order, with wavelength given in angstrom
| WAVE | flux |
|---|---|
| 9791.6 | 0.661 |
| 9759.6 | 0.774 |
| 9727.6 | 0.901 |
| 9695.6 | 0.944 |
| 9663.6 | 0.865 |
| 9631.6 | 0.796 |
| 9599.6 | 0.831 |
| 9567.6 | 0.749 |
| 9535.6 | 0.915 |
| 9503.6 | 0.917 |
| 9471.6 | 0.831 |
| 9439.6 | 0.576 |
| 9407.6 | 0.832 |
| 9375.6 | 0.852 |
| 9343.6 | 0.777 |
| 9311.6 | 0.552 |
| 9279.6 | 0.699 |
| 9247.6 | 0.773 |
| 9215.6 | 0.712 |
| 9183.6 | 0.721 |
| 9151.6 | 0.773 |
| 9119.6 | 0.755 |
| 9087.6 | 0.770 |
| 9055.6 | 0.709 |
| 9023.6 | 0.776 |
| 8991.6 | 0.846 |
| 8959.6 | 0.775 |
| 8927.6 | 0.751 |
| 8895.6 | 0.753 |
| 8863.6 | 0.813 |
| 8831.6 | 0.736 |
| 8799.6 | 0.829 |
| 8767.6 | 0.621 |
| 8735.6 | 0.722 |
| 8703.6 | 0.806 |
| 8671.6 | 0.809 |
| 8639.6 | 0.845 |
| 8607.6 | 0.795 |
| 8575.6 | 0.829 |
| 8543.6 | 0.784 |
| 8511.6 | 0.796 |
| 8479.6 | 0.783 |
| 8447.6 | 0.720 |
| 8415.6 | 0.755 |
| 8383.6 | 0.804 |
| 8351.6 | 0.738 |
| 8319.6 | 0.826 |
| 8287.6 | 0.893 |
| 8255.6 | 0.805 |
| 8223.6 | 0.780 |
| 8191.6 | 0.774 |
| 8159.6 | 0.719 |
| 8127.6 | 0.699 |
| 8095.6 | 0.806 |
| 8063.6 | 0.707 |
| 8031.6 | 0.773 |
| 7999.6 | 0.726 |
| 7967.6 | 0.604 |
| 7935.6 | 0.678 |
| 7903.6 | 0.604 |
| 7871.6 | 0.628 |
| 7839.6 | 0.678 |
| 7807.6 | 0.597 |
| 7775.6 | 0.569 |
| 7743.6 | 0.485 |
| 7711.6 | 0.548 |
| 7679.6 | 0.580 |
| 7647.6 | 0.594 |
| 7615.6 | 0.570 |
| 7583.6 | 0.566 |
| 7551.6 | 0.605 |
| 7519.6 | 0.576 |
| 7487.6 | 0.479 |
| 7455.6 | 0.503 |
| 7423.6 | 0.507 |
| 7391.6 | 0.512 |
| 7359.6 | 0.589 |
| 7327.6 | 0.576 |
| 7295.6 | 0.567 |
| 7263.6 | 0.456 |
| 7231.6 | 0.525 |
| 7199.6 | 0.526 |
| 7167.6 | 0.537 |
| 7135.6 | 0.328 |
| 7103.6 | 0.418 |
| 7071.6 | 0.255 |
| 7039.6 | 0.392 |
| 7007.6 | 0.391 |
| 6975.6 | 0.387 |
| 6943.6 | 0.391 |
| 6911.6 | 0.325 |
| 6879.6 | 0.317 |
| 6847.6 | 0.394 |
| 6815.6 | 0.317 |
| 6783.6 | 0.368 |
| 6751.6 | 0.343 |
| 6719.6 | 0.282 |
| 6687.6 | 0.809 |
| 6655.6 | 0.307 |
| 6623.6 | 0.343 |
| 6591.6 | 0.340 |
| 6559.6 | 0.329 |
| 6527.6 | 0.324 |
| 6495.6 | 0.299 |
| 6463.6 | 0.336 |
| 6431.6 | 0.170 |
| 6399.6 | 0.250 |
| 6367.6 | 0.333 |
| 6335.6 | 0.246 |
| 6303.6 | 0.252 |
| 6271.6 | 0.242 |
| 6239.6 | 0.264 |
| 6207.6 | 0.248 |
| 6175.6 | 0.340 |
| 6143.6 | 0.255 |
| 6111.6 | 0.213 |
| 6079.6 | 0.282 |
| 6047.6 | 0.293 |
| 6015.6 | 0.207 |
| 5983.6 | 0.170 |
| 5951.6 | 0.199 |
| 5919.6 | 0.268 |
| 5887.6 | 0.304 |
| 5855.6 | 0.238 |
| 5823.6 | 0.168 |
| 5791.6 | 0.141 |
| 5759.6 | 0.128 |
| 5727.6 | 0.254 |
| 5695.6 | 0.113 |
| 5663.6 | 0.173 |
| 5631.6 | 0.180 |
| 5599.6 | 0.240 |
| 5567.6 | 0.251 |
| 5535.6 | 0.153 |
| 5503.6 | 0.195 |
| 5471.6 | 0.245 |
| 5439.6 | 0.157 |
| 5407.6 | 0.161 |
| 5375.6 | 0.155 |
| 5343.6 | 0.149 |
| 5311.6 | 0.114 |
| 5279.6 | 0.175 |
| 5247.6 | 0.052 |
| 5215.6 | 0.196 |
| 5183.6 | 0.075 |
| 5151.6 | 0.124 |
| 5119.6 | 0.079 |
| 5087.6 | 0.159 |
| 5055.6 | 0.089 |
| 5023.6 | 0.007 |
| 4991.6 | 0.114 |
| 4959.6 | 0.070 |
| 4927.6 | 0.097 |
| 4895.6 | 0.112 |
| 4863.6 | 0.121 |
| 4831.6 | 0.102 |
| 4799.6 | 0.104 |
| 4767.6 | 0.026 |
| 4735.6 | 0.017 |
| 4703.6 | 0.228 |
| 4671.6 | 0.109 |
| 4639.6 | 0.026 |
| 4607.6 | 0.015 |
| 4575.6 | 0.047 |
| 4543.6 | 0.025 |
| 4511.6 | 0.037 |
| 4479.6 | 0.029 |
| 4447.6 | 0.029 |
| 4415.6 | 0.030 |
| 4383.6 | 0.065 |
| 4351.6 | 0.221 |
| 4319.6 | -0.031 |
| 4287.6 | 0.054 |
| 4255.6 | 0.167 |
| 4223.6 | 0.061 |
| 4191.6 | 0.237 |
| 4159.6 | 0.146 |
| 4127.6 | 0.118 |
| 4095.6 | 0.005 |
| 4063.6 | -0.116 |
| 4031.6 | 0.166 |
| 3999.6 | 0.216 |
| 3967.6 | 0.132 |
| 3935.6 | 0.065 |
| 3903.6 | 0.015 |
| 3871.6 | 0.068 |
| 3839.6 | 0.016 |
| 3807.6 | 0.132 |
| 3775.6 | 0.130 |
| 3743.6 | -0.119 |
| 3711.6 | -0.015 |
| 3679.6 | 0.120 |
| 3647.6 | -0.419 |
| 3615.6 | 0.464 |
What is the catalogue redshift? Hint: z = 0.794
